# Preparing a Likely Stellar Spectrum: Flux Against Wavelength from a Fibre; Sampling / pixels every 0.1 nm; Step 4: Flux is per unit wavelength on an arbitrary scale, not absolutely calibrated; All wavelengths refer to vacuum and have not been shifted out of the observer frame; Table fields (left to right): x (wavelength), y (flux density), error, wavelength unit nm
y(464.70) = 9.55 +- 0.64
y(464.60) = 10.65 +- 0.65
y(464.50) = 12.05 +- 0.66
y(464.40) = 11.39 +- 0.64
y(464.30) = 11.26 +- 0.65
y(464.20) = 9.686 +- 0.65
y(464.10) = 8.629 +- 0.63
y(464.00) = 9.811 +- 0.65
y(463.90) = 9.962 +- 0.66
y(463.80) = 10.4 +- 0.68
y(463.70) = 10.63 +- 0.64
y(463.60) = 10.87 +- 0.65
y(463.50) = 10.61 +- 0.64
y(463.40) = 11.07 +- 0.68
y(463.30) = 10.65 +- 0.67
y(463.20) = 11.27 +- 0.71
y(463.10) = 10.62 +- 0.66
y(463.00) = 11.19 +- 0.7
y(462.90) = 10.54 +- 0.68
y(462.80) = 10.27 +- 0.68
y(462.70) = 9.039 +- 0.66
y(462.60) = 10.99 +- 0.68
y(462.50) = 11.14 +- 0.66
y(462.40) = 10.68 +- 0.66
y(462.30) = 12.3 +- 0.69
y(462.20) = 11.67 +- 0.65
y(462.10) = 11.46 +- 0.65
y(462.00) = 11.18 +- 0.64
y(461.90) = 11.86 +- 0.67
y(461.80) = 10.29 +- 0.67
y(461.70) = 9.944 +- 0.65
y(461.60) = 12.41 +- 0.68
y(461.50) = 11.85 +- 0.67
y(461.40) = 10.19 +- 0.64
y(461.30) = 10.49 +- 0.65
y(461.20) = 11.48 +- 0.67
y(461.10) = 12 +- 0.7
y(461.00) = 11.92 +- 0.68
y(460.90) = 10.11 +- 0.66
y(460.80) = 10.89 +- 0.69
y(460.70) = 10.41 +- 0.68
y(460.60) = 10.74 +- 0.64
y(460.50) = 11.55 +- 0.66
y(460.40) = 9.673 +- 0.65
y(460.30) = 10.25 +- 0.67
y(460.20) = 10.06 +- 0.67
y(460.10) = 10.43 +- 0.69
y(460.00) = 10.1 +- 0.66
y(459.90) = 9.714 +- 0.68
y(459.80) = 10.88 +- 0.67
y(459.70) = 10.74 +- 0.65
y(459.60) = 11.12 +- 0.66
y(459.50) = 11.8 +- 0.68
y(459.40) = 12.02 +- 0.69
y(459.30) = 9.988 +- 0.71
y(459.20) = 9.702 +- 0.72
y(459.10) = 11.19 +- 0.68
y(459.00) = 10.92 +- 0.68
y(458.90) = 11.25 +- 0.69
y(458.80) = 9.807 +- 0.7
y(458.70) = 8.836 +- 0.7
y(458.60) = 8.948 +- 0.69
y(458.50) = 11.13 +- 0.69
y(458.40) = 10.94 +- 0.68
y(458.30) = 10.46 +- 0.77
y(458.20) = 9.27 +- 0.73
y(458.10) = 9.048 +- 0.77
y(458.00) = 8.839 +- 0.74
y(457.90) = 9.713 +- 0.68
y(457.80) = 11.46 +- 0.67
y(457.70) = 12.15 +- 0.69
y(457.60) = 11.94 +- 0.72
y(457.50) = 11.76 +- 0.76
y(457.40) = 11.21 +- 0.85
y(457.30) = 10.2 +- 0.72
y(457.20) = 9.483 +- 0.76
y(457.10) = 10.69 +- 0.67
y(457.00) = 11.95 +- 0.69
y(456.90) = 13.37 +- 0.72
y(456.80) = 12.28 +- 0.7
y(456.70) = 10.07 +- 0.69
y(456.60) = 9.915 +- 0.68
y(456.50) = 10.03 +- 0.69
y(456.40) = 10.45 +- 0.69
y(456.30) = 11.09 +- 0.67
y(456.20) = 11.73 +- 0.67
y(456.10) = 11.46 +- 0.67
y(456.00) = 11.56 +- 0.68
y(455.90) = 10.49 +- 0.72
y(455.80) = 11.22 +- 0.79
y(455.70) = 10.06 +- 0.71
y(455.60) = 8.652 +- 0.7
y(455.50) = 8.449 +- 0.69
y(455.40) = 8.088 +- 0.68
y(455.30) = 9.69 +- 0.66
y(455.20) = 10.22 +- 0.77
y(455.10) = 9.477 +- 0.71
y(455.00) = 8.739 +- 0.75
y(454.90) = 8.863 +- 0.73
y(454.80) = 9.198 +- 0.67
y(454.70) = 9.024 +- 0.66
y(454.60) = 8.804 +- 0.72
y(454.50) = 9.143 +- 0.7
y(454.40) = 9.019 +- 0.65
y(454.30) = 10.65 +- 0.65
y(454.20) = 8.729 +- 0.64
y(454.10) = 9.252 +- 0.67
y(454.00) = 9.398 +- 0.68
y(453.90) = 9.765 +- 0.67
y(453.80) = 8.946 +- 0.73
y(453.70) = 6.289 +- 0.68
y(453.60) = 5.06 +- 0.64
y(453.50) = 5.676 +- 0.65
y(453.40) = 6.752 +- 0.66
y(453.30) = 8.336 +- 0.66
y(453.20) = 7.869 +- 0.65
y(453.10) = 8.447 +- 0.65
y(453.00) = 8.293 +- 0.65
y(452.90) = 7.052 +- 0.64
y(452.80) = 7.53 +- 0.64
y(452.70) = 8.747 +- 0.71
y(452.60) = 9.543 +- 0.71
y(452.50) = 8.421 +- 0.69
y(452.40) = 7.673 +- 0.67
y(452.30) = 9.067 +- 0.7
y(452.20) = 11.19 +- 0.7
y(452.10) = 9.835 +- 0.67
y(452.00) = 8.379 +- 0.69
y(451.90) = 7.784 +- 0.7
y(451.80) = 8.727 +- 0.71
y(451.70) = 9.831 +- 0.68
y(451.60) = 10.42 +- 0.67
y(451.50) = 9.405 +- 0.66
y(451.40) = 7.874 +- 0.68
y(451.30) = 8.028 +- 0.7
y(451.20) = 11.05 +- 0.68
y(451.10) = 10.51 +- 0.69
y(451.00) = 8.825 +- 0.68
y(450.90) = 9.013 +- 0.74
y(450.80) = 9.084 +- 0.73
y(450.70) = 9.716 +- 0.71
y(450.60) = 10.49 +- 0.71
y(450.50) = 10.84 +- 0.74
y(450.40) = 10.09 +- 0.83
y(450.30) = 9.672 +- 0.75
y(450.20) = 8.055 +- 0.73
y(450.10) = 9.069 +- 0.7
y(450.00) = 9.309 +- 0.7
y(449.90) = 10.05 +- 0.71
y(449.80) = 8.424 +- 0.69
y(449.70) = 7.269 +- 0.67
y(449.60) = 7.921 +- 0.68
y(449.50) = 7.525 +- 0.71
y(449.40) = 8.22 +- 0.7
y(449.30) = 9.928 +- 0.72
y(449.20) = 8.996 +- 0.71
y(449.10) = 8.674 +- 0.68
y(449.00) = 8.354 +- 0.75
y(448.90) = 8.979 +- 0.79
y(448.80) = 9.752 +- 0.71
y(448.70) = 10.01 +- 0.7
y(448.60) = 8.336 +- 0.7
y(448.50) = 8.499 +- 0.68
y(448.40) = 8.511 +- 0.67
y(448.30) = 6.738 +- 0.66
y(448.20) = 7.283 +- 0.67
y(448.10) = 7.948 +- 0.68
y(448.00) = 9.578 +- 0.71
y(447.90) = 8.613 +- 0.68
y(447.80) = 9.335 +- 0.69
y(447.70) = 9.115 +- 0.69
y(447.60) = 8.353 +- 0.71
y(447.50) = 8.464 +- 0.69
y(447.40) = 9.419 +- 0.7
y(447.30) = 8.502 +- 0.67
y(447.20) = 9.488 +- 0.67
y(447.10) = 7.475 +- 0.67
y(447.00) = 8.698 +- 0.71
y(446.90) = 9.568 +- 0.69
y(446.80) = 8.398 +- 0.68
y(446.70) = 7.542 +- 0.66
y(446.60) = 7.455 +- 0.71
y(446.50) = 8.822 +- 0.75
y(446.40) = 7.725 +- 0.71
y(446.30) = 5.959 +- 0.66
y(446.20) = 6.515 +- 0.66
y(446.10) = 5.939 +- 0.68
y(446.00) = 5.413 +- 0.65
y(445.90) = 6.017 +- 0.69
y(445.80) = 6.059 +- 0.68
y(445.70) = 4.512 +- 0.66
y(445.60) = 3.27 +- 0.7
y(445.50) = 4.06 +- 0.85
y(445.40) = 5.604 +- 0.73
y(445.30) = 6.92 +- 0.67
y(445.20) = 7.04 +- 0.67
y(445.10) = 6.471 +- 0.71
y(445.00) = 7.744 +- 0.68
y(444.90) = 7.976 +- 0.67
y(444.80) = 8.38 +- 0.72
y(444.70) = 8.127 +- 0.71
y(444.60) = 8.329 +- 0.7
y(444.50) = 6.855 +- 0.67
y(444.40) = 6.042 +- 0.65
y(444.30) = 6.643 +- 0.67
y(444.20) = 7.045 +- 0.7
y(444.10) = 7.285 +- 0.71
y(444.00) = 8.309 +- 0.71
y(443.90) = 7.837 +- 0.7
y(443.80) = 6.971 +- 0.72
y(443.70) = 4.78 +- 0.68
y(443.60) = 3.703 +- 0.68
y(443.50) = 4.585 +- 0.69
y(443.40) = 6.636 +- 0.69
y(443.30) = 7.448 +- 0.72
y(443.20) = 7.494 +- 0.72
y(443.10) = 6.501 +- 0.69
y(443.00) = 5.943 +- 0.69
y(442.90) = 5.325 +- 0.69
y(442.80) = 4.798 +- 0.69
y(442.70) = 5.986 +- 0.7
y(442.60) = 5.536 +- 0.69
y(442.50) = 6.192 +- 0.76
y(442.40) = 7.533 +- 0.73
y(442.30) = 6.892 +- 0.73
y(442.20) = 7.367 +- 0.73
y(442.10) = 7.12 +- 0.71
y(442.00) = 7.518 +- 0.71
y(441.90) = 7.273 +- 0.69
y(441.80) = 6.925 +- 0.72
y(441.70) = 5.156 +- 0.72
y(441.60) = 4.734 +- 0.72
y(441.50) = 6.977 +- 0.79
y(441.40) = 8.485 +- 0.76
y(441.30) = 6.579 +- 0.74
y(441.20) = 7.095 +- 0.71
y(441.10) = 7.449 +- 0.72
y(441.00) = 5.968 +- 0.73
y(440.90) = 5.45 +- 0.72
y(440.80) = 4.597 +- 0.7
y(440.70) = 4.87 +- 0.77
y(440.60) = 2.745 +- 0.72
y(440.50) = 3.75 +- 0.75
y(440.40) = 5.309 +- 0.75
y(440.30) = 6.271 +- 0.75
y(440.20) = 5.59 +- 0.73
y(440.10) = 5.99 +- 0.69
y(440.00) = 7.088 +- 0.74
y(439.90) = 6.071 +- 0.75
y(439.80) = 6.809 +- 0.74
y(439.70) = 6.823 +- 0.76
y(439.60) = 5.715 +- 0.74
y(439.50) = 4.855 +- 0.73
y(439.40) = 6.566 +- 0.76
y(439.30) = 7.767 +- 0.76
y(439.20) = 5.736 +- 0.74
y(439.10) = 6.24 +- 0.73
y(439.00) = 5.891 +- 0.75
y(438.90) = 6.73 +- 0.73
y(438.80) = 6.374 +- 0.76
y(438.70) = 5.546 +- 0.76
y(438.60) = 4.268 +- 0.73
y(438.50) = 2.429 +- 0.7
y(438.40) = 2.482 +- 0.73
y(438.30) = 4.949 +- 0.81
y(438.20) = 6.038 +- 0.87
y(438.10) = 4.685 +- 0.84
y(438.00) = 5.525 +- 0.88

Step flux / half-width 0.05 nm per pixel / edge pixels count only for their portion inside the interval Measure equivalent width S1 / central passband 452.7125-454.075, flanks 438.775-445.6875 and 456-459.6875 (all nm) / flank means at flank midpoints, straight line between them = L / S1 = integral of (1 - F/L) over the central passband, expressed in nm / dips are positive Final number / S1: 0.255 nm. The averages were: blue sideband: 6.31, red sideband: 10.7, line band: 7.71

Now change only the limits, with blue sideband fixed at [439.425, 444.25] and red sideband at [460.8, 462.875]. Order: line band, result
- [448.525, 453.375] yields -0.33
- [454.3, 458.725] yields -0.21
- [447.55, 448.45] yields -0.08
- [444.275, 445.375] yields -0.06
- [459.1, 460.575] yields 0.00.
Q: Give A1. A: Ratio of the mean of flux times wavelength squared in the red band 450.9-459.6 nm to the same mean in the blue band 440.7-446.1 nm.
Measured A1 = 1.59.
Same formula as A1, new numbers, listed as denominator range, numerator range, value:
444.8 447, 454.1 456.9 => 1.55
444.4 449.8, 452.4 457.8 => 1.28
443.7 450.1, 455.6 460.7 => 1.44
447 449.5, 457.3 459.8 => 1.28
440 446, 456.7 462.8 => 1.85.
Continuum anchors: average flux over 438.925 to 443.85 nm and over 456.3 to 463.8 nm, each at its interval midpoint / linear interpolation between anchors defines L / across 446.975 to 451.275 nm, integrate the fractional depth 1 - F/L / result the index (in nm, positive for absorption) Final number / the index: -0.48 nm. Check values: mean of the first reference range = 6.11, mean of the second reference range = 10.8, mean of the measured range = 8.93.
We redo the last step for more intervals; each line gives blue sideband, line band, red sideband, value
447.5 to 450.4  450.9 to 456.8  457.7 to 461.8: 0.249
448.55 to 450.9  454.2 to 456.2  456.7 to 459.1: 0.099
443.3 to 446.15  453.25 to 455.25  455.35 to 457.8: 0.275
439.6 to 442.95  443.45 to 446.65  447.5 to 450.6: 0.389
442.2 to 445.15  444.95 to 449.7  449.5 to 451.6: 0.194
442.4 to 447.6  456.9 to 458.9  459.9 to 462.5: -0.082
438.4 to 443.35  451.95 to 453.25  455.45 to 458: 0.128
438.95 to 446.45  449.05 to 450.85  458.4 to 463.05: -0.219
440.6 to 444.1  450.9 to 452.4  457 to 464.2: -0.133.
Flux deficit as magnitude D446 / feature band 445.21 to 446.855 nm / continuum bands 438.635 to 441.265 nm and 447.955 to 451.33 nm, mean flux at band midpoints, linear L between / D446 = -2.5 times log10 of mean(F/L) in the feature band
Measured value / 0.24 mag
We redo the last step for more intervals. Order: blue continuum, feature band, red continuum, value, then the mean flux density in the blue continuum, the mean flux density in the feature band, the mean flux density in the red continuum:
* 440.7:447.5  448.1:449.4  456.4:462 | -0.085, 6.75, 8.63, 10.7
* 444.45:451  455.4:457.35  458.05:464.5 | -0.096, 8.07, 10.6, 10.7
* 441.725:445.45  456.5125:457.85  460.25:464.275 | -0.163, 6.72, 11.2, 10.8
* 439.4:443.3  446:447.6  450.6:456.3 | -0.065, 6.15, 7.93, 9.05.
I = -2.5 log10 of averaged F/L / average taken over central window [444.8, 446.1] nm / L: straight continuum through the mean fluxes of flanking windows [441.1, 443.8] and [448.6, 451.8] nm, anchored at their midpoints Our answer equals 0.229 mag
